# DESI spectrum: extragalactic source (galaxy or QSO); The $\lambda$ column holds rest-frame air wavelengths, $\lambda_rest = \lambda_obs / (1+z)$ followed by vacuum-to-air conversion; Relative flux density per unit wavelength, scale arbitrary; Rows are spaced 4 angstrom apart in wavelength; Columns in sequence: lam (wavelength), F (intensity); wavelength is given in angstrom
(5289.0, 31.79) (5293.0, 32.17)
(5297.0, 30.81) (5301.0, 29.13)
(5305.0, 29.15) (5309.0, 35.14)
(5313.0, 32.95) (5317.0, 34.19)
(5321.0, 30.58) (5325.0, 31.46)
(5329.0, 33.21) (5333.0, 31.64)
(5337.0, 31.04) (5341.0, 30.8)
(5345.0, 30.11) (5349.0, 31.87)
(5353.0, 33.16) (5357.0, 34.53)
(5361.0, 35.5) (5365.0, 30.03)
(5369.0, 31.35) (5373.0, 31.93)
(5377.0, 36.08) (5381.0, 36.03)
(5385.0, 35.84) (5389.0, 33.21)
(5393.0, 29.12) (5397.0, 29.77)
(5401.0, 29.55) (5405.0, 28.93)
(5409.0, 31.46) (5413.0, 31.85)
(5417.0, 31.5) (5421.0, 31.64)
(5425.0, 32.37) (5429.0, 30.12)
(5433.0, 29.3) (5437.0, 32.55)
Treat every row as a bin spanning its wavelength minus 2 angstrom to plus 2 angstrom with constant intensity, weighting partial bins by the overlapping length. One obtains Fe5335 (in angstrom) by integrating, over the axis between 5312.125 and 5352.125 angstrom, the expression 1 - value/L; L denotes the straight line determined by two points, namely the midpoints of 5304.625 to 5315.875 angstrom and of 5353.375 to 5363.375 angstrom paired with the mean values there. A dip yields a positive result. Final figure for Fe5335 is 2.3 angstrom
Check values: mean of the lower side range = 33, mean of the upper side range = 34.5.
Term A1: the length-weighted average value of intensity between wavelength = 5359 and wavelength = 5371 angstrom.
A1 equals 32.3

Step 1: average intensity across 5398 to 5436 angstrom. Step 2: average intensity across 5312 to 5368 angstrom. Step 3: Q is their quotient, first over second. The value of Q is 0.96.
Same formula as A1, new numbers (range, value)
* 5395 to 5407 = 29.4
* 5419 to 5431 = 31.4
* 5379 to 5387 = 35.9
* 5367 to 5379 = 33.1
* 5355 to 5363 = 35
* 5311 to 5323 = 32.6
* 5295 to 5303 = 30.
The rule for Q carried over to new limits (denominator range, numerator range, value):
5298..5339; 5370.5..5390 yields 1.09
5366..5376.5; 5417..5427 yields 0.99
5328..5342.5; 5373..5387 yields 1.12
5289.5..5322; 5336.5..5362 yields 1.02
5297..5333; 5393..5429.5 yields 0.96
